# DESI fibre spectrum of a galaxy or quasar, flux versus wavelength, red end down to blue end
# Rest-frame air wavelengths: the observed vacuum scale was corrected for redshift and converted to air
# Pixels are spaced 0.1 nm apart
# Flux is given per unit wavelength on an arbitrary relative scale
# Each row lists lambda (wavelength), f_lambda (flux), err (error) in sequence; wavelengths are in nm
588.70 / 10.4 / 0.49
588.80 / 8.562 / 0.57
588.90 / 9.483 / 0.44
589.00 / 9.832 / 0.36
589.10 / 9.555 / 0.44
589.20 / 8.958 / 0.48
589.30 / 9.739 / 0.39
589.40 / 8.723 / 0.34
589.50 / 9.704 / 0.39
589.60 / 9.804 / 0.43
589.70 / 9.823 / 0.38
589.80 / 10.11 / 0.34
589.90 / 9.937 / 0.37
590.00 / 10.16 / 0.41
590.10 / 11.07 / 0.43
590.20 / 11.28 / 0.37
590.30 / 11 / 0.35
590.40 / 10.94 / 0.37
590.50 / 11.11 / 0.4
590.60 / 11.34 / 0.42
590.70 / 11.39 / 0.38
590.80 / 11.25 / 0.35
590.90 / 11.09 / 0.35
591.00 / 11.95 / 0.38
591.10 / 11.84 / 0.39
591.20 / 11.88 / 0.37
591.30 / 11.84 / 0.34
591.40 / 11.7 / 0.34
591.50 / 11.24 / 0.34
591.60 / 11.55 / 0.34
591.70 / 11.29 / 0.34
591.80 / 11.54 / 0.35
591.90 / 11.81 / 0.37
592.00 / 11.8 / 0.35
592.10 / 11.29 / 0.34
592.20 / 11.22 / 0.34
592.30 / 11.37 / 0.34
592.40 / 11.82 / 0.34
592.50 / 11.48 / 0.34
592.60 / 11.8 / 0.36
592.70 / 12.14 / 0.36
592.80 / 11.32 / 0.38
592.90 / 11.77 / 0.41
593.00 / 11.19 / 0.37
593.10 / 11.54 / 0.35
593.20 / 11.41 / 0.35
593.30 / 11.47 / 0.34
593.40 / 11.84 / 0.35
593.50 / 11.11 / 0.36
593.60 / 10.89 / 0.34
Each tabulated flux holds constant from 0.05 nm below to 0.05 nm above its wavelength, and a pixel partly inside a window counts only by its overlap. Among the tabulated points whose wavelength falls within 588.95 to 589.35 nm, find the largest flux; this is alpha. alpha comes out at 9.832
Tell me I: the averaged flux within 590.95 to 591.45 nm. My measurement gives 11.8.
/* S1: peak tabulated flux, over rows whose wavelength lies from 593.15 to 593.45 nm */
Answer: 11.84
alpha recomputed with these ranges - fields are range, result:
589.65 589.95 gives 10.11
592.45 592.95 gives 12.14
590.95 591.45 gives 11.95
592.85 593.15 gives 11.77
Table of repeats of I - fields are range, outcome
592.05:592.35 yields 11.3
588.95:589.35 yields 9.52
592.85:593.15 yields 11.5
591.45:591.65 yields 11.4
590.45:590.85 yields 11.3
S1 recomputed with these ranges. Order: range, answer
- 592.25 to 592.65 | 11.82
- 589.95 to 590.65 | 11.34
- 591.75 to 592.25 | 11.81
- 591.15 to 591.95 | 11.88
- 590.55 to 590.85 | 11.39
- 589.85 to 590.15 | 11.07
